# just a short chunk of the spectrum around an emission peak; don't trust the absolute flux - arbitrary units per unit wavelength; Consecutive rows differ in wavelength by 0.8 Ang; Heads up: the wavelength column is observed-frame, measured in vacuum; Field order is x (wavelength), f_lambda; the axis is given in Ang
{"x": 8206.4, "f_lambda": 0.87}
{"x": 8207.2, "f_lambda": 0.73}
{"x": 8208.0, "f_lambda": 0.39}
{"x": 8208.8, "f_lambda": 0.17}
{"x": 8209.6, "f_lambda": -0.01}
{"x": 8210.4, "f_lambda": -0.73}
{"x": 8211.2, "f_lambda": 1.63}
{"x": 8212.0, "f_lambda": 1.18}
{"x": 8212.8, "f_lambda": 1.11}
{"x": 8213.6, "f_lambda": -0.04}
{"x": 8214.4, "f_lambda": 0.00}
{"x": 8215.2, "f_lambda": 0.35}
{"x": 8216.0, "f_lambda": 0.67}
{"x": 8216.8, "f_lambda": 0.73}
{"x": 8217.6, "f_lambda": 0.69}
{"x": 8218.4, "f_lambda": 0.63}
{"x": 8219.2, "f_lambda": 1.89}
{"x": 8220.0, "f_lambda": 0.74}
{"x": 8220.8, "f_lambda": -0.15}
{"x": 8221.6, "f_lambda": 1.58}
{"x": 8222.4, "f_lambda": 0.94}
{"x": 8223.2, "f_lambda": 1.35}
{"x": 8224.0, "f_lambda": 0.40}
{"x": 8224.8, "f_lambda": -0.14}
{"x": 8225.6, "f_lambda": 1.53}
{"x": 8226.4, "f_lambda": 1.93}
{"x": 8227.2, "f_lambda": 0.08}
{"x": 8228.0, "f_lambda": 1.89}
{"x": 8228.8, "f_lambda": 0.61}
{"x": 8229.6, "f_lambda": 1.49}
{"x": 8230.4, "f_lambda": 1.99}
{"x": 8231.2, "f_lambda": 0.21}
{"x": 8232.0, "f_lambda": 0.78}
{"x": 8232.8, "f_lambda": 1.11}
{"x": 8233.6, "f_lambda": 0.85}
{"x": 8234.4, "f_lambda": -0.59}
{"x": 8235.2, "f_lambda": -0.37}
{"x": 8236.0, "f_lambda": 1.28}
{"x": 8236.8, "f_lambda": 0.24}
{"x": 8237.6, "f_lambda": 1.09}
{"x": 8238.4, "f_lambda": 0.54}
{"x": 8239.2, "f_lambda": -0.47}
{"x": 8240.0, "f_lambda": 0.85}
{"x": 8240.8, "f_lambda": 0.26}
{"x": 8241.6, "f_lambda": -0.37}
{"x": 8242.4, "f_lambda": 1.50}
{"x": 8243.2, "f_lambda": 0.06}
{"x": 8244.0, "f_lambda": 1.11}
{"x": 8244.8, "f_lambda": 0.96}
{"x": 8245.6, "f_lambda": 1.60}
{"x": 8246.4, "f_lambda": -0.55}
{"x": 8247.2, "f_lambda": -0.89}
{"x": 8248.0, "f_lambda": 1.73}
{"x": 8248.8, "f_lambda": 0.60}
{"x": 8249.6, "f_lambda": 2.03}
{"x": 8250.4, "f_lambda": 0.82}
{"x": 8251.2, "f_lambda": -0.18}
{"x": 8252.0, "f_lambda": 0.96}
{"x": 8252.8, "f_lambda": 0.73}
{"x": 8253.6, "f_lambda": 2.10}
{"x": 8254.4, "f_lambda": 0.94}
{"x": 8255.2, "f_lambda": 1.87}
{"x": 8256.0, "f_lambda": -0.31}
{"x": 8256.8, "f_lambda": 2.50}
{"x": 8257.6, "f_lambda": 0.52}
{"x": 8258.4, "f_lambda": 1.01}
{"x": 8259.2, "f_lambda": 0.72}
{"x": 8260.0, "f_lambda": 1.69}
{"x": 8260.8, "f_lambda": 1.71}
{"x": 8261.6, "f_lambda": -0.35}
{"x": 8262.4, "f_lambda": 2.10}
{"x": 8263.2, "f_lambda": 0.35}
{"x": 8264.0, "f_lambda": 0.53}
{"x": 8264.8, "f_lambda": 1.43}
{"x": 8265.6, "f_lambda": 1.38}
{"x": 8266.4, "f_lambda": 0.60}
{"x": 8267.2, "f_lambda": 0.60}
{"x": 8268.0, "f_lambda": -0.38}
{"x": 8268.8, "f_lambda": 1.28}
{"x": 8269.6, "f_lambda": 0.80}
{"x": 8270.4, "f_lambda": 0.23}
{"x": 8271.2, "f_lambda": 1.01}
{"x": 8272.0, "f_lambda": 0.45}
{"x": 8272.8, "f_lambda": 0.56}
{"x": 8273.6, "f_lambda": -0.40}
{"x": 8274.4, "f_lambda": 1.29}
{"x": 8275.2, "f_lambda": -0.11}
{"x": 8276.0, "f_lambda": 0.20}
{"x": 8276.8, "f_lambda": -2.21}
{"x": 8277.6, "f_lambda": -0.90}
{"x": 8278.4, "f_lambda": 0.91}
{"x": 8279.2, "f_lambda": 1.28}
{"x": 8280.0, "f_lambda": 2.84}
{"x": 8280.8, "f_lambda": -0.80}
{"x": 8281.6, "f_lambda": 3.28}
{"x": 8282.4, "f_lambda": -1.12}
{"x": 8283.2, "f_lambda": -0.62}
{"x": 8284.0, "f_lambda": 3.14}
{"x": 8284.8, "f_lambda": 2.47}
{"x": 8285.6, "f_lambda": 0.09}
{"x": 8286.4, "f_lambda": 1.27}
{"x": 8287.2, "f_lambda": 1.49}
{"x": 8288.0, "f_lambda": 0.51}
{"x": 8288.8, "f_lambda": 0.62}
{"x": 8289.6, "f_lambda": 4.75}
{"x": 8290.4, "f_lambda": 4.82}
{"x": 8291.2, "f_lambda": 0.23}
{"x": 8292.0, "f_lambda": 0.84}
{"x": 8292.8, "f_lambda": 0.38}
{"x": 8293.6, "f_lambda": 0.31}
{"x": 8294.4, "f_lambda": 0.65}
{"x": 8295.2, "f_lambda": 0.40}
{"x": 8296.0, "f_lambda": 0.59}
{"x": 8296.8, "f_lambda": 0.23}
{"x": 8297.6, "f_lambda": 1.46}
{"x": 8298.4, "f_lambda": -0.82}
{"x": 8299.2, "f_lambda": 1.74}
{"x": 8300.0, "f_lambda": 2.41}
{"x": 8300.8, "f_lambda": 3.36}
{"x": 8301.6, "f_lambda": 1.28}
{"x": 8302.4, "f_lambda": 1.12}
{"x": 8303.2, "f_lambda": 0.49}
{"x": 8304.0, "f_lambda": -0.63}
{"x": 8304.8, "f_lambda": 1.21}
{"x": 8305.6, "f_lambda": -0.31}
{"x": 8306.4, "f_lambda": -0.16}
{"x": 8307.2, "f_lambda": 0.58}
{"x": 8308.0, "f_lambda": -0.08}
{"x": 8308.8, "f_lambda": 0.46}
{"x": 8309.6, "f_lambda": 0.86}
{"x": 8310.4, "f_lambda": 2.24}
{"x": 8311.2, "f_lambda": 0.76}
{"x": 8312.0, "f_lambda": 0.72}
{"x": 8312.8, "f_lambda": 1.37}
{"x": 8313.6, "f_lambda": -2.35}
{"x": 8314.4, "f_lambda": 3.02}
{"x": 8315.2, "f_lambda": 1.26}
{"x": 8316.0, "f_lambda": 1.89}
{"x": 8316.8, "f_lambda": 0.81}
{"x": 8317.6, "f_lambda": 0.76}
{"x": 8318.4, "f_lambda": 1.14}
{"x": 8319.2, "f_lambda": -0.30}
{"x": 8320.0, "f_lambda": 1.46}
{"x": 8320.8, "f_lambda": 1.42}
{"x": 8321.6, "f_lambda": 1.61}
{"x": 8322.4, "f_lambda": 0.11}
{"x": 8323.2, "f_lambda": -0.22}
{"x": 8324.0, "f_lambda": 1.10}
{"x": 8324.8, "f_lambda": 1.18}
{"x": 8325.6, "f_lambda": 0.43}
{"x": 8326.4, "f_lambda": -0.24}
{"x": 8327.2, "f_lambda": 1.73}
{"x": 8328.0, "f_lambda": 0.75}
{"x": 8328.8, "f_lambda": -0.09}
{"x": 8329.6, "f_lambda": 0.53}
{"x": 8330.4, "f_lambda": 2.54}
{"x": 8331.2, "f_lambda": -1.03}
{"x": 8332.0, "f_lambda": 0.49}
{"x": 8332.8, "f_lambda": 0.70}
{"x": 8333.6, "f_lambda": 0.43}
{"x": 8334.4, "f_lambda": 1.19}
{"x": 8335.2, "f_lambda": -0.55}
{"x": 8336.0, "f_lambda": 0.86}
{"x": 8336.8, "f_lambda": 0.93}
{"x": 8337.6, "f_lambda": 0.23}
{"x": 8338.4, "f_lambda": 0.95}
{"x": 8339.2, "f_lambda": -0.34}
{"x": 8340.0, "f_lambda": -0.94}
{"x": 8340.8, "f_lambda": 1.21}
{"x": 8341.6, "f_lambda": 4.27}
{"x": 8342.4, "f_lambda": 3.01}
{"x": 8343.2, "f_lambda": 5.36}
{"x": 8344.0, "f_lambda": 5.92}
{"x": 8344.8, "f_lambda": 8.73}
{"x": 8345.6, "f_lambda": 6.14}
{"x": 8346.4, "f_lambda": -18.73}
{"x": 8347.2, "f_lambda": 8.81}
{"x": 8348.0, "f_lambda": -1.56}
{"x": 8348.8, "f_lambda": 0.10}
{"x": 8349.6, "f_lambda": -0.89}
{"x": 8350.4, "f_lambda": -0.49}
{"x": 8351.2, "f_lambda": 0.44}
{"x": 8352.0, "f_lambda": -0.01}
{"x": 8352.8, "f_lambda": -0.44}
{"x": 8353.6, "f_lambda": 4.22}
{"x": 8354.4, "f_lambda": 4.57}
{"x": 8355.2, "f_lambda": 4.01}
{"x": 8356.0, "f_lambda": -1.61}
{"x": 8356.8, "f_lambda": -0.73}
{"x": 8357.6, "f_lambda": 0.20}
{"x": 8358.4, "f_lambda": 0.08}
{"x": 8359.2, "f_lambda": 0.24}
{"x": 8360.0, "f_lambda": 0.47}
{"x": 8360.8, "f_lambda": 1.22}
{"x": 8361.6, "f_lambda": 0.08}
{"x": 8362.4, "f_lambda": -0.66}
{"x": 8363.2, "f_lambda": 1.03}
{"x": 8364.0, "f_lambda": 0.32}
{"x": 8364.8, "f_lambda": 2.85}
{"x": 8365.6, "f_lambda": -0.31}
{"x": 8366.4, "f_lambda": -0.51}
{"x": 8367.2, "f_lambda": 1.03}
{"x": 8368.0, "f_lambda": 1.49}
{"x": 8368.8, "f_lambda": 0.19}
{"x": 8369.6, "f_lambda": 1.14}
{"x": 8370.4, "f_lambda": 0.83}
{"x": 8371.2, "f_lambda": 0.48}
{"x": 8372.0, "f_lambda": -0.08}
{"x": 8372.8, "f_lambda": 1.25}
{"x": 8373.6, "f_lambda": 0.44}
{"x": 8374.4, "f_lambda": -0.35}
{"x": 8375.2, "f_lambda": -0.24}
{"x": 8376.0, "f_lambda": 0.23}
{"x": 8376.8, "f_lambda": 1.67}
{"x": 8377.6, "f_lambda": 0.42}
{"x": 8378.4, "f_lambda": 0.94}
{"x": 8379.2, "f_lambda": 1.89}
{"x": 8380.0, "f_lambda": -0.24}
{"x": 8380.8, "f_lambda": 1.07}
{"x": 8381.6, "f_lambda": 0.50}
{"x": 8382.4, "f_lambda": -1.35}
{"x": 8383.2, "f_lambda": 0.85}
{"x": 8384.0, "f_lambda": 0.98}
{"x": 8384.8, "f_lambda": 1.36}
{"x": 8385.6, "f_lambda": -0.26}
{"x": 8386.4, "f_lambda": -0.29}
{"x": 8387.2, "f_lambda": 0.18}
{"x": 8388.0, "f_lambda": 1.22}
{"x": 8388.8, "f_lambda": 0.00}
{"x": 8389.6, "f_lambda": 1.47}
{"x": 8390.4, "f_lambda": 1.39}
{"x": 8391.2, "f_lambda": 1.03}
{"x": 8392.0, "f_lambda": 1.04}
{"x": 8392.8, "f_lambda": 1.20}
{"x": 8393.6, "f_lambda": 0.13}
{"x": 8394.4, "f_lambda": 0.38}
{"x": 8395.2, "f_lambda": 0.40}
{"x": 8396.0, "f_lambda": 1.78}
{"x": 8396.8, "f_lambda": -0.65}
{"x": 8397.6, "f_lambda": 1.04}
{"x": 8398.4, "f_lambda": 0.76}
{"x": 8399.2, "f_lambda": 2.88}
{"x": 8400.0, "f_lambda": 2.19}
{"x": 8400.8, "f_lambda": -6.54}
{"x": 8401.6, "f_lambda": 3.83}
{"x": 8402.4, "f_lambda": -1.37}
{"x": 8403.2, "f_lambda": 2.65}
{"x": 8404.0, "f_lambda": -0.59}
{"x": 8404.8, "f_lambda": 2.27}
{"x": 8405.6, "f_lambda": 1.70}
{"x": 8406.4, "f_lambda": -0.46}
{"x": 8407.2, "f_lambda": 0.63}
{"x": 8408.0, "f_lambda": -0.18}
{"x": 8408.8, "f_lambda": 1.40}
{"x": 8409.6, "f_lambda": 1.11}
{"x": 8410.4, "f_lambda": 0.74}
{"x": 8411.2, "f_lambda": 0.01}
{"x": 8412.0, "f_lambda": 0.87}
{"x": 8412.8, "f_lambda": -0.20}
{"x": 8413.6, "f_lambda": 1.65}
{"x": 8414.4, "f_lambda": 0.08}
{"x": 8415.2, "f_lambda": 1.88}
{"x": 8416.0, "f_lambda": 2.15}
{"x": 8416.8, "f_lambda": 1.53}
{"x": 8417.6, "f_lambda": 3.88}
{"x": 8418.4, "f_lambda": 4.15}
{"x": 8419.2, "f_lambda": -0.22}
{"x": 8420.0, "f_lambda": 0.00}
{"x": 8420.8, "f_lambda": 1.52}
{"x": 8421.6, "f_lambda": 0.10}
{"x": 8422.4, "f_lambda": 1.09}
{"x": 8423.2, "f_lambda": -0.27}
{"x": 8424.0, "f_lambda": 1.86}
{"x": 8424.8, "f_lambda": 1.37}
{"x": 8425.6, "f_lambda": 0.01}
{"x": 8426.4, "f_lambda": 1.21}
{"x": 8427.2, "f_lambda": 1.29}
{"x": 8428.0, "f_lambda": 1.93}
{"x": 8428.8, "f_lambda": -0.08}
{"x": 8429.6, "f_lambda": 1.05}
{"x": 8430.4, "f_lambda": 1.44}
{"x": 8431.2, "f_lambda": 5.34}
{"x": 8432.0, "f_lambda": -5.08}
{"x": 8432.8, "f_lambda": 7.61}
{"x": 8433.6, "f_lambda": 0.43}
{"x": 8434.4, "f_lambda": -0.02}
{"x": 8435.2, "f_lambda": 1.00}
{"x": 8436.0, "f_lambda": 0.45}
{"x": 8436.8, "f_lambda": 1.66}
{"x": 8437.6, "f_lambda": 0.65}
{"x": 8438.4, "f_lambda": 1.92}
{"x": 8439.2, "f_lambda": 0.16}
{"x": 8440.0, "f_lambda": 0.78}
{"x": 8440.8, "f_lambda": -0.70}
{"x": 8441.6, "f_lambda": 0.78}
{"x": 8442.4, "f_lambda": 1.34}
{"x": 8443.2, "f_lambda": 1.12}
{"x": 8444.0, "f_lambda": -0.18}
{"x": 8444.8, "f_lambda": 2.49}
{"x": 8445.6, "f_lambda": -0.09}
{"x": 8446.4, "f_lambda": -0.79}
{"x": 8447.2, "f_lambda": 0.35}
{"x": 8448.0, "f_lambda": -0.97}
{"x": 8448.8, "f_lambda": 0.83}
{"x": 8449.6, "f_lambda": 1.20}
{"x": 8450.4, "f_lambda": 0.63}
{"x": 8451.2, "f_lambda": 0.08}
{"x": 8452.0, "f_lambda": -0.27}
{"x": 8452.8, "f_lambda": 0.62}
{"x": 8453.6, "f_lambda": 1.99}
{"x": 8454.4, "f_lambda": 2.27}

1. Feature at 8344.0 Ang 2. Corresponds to H-beta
